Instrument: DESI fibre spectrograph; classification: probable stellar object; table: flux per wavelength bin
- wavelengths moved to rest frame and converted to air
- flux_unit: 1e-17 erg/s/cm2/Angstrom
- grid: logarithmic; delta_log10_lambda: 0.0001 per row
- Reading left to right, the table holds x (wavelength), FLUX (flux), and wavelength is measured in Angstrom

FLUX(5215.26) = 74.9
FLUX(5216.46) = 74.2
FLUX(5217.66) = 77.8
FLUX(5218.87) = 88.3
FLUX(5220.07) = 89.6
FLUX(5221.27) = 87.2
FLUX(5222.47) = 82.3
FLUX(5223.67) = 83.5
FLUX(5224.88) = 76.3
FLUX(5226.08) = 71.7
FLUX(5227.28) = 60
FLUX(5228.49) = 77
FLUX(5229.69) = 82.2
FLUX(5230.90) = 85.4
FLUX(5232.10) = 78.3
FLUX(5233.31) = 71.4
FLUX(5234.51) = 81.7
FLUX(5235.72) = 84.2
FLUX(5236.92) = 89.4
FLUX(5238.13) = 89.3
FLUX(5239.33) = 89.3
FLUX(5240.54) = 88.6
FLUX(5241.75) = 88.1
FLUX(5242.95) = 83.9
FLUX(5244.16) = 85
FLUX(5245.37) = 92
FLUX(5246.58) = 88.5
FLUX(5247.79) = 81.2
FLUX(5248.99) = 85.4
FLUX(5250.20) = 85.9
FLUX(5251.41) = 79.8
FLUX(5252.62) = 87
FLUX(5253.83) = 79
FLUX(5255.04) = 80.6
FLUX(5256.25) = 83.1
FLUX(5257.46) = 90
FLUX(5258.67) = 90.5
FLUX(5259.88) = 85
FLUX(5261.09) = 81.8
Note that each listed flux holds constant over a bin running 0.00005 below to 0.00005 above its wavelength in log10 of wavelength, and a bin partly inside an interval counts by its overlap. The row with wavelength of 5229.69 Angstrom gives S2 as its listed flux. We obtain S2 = 82.2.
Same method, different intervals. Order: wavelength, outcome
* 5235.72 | 84.2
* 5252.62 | 87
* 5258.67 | 90.5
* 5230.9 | 85.4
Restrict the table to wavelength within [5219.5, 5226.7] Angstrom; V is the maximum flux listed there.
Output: 89.6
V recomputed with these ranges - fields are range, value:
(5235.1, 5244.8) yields 89.4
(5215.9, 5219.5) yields 88.3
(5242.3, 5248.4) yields 92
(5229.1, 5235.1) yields 85.4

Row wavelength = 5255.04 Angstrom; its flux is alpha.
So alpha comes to 80.6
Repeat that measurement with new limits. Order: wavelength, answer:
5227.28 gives 60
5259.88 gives 85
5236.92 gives 89.4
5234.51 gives 81.7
